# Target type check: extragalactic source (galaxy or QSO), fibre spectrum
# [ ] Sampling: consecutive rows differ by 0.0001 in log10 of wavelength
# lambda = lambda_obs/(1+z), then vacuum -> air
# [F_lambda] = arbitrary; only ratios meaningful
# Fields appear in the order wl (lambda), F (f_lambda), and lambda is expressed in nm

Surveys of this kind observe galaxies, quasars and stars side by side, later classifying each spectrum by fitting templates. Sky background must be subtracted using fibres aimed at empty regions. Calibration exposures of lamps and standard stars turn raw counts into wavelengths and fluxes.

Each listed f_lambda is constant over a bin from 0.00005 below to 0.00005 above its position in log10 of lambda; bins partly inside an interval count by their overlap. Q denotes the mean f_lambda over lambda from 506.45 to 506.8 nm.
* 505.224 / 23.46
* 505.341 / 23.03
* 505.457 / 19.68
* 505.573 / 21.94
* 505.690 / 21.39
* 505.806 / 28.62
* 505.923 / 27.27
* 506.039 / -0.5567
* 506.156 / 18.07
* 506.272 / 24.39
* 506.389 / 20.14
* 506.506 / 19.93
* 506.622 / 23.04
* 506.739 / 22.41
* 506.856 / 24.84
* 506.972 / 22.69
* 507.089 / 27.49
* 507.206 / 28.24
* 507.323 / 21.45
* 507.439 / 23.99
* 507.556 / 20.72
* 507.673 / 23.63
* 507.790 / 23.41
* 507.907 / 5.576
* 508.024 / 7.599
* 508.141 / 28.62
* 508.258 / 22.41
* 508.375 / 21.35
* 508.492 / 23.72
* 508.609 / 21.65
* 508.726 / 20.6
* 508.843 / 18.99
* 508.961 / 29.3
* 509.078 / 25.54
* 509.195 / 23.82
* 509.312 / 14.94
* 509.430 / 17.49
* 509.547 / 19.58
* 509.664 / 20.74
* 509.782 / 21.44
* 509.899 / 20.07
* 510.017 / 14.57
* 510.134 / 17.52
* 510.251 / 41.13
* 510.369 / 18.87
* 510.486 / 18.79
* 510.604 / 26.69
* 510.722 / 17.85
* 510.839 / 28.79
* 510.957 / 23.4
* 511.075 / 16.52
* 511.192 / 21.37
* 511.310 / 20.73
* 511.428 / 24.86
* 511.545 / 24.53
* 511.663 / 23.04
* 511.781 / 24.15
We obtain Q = 21.8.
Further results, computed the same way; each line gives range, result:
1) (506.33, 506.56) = 20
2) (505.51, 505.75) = 21.7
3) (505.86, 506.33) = 17.4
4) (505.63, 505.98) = 25.7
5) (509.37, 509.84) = 19.8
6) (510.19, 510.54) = 26.3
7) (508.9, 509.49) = 22.2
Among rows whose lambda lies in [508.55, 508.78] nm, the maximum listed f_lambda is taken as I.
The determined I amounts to 21.65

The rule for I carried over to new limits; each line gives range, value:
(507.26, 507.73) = 23.99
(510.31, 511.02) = 28.79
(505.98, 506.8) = 24.39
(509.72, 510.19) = 21.44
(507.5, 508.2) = 28.62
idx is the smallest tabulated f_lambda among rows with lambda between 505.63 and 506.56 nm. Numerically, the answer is -0.5567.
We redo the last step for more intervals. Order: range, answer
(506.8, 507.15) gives 22.69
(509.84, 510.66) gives 14.57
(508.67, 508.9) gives 18.99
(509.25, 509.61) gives 14.94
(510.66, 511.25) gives 16.52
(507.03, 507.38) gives 21.45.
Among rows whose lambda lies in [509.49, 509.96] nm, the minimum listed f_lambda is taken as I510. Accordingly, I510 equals 19.58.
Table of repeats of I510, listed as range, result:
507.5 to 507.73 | 20.72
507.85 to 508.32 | 5.576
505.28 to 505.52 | 19.68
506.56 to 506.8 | 22.41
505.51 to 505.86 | 21.39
